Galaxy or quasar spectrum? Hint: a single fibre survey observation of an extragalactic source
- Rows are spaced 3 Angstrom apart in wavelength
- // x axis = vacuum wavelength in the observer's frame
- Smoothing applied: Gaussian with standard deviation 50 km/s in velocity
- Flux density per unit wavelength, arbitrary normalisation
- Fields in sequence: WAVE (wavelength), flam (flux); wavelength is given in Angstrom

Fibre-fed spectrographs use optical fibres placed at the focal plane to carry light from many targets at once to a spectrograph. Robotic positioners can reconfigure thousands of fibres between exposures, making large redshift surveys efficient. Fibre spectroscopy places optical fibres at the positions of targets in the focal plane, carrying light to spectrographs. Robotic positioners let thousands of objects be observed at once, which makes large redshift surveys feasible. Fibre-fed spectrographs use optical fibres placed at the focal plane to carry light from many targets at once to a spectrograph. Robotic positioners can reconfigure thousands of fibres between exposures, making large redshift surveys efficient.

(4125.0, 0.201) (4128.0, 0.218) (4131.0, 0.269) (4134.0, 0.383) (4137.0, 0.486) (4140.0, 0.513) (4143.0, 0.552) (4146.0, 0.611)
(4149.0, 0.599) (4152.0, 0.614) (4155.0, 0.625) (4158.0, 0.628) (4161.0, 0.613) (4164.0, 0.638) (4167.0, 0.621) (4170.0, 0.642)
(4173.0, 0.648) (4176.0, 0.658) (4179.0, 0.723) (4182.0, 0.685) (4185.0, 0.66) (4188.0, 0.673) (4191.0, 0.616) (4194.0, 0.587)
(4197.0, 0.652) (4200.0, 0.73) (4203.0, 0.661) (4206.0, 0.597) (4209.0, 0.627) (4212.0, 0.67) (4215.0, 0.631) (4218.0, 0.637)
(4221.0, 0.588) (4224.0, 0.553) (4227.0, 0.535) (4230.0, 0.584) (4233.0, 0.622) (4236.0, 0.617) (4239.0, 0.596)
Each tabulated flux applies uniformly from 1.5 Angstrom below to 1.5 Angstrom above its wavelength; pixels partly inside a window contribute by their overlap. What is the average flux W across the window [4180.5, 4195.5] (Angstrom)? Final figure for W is 0.644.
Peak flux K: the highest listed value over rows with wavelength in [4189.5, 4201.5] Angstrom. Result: 0.73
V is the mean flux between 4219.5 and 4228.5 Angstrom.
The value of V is 0.559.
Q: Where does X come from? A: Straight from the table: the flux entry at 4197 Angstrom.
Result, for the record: 0.652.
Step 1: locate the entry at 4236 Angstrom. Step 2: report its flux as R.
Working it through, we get 0.617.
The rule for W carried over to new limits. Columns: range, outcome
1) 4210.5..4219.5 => 0.646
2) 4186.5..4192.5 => 0.644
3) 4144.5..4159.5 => 0.615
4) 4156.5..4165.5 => 0.626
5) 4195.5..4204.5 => 0.681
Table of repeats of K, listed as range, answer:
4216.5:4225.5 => 0.637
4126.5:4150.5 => 0.611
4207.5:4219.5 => 0.67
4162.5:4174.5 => 0.648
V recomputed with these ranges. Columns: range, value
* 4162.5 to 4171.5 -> 0.634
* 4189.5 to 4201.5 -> 0.646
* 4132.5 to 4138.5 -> 0.435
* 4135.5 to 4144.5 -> 0.517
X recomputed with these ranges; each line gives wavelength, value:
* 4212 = 0.67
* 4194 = 0.587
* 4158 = 0.628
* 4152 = 0.614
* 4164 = 0.638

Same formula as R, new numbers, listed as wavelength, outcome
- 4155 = 0.625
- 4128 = 0.218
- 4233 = 0.622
